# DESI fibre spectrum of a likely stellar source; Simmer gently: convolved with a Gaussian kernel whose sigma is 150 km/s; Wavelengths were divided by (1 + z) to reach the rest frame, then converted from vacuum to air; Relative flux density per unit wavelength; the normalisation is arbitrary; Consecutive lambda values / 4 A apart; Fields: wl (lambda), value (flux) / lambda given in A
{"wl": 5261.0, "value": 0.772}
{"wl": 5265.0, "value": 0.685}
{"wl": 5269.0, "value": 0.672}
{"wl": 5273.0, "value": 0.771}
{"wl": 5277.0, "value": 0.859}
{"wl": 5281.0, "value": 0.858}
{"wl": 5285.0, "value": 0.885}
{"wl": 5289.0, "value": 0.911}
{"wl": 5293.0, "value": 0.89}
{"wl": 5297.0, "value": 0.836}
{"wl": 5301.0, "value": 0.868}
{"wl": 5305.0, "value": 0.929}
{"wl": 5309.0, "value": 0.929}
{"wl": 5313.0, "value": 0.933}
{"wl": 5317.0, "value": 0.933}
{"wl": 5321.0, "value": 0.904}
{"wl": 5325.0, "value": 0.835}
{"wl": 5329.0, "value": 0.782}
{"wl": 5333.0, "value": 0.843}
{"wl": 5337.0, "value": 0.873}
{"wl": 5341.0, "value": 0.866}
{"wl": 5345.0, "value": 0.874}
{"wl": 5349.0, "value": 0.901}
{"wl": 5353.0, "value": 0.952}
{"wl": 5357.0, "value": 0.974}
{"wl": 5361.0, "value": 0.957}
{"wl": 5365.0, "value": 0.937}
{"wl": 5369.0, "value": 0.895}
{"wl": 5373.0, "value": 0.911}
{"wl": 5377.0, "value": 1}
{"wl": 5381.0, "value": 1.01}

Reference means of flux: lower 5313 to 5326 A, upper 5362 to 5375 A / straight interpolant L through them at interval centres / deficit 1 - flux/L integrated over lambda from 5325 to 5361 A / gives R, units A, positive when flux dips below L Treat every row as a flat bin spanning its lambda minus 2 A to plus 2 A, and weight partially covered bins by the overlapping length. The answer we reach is 0.98 A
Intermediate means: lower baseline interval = 0.901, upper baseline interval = 0.918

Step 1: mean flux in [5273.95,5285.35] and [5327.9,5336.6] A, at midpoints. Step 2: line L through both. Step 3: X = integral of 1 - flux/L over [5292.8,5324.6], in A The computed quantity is -2.3 A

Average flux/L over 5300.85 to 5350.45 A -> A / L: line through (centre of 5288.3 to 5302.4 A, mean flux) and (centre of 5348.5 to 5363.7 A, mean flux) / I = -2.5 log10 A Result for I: 0.03 mag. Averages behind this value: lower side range 0.873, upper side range 0.95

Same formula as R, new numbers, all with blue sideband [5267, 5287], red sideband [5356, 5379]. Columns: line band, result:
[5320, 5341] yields 1.0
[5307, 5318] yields -0.9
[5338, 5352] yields 0.4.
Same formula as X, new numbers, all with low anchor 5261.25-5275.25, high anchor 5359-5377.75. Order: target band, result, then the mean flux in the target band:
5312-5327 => -1.3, 0.899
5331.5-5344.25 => 0.1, 0.863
